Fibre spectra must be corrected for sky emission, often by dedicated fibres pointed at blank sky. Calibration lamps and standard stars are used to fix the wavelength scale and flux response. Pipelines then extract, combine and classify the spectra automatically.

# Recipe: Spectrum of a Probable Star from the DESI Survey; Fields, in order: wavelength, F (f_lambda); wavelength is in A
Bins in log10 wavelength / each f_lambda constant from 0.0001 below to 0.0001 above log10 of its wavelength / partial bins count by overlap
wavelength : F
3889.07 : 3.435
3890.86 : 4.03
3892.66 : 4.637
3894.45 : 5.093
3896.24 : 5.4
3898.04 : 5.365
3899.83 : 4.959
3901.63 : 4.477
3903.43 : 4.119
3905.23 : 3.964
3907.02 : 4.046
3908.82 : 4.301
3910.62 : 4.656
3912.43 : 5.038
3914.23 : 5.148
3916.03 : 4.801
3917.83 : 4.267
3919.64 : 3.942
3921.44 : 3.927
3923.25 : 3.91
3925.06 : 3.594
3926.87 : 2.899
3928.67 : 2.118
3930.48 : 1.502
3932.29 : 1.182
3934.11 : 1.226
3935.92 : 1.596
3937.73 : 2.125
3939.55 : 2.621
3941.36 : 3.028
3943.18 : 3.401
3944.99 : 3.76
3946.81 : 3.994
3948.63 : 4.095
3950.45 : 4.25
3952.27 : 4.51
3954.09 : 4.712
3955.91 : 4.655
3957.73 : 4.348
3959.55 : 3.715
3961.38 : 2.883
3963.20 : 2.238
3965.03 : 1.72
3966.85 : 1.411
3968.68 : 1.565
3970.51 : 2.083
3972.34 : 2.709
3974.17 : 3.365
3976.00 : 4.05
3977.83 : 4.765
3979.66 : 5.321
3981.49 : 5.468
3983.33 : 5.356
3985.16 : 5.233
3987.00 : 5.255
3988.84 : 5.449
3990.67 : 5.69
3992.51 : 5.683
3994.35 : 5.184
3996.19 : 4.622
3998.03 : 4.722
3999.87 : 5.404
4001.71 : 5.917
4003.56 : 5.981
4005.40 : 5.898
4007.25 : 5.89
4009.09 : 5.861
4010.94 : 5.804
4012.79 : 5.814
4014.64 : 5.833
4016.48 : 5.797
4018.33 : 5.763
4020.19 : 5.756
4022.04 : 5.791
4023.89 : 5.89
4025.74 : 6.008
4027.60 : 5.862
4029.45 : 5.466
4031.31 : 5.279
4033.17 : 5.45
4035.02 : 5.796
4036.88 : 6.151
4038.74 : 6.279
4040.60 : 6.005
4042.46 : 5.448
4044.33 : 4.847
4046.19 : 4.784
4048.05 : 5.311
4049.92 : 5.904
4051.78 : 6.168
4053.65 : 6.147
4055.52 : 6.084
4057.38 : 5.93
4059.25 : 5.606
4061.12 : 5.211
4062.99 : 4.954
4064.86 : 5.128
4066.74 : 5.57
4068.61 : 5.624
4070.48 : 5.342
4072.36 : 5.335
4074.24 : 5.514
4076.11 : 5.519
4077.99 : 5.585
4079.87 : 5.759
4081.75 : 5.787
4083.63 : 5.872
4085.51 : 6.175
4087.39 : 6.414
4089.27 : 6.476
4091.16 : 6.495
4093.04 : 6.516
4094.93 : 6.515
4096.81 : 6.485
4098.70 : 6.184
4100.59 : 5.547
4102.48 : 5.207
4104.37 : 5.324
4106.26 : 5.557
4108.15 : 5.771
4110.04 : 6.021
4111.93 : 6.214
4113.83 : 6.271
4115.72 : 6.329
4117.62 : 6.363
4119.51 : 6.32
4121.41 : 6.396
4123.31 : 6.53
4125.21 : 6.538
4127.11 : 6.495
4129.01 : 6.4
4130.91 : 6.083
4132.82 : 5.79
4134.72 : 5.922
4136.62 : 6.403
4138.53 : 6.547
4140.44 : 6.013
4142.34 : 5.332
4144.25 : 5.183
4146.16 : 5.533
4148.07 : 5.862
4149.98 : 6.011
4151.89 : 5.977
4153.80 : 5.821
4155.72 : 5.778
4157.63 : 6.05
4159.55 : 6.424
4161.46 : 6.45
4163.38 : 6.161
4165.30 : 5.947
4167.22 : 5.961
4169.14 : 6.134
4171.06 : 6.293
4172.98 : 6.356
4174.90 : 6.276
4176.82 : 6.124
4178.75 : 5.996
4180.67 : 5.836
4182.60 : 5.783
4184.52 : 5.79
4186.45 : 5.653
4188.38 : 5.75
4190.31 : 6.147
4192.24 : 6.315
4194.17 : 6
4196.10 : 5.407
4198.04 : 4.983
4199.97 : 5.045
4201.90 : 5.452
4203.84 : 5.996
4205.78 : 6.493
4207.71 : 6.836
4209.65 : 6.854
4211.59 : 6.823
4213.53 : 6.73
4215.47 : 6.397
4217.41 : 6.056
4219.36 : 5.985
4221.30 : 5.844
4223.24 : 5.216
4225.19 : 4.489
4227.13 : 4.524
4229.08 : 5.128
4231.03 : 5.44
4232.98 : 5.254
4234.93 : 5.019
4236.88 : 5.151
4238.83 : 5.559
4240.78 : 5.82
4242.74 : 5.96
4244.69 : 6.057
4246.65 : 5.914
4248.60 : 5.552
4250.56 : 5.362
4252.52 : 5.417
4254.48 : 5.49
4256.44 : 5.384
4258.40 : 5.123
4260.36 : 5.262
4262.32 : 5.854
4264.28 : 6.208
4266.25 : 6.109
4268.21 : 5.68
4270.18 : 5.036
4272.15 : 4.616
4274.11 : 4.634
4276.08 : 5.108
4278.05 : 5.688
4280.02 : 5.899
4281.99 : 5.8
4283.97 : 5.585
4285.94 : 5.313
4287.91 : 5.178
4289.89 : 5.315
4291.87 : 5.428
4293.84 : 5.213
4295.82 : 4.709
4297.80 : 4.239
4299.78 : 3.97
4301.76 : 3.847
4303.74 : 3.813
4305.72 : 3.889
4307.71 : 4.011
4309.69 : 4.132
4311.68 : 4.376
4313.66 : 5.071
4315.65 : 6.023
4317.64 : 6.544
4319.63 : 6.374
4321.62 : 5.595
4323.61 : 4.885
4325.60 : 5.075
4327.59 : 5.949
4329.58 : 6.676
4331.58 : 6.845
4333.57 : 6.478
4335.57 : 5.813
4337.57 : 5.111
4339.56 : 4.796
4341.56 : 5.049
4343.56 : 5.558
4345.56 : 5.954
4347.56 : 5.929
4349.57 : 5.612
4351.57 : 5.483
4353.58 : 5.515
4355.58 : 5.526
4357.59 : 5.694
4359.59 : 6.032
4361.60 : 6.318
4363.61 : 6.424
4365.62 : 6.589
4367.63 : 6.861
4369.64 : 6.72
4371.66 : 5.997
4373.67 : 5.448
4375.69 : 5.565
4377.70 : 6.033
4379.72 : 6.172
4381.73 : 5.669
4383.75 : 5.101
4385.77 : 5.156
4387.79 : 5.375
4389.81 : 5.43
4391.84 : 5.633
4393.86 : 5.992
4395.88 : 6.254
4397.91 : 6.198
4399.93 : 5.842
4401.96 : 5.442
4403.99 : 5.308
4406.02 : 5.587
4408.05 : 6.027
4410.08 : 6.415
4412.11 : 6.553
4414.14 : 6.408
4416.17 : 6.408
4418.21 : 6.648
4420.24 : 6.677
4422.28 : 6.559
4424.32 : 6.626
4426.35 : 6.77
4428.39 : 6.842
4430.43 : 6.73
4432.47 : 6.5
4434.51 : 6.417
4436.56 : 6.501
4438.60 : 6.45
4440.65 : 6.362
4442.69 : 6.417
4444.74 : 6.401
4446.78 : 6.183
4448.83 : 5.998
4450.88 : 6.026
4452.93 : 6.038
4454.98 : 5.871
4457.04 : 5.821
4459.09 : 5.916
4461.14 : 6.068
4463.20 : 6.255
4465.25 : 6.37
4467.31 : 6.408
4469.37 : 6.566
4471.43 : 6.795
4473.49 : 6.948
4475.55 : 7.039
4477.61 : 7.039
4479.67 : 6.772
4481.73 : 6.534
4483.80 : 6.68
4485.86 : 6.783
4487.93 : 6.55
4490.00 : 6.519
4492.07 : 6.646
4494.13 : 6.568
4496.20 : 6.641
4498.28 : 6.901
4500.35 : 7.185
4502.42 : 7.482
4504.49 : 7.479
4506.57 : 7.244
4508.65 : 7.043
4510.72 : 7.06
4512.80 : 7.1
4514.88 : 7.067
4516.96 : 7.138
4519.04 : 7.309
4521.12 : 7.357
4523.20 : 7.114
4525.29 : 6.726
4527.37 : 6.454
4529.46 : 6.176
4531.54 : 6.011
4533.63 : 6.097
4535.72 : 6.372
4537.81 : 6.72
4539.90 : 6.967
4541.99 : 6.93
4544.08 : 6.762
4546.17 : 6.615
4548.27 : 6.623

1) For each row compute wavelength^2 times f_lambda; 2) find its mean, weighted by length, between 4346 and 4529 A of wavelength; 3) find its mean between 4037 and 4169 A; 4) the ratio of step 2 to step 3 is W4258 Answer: 1.3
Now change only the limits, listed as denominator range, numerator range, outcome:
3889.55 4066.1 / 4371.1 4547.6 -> 1.76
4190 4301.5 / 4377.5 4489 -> 1.23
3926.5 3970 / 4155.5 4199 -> 2.32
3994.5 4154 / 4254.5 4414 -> 1.08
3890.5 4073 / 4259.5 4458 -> 1.48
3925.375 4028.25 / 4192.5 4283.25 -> 1.50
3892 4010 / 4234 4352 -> 1.55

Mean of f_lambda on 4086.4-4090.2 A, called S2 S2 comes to 6.45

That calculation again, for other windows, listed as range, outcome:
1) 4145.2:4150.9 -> 5.8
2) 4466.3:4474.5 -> 6.68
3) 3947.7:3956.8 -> 4.44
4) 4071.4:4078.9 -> 5.48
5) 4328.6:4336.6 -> 6.44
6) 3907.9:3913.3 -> 4.65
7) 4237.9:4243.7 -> 5.78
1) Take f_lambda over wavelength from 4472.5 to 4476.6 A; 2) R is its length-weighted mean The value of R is 7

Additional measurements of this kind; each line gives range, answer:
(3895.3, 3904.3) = 4.87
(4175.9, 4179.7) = 6.05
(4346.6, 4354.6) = 5.63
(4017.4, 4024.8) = 5.8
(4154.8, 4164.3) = 6.18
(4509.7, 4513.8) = 7.08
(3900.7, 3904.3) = 4.3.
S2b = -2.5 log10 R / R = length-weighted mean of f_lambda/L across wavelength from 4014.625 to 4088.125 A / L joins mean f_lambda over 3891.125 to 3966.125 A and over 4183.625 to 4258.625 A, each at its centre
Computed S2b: -0.24 mag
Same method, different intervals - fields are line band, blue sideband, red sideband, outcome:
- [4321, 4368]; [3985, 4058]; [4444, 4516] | 0.10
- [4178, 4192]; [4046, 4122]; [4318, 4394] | -0.01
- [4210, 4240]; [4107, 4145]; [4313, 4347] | 0.07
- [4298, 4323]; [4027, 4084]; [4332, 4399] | 0.20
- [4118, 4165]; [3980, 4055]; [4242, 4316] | -0.13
